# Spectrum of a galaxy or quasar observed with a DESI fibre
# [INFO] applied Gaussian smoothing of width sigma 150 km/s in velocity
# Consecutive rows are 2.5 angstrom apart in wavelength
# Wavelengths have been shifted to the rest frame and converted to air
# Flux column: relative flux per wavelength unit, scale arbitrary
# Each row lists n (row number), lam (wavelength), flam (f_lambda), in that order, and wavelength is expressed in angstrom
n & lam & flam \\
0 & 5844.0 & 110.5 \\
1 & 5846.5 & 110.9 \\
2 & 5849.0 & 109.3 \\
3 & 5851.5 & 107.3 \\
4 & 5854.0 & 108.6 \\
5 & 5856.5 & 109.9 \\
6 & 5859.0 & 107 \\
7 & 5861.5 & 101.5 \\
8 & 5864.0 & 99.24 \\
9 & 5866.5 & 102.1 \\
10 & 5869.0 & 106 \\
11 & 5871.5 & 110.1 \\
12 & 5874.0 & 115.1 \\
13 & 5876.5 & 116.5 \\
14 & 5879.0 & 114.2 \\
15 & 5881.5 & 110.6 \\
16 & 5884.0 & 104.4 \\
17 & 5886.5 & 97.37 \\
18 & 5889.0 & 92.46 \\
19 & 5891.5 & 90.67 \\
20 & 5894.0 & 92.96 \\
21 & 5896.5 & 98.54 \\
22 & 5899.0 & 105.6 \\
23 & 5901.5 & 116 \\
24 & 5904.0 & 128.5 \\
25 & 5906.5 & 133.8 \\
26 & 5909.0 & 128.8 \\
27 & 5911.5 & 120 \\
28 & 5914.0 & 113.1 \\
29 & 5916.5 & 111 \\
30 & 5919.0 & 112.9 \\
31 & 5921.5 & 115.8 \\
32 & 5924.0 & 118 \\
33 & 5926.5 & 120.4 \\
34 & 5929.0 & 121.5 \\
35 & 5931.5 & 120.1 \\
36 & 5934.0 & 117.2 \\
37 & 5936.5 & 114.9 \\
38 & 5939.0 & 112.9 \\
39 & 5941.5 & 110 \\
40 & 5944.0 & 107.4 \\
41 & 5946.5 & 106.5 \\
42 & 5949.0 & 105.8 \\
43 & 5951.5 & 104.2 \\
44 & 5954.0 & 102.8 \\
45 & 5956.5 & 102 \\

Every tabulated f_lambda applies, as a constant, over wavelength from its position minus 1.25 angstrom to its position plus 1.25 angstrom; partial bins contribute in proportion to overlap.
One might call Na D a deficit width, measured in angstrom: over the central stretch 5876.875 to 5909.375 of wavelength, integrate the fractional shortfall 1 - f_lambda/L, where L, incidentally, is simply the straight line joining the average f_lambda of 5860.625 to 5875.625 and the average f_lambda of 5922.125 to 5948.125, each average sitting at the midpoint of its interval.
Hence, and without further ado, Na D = 0.3 angstrom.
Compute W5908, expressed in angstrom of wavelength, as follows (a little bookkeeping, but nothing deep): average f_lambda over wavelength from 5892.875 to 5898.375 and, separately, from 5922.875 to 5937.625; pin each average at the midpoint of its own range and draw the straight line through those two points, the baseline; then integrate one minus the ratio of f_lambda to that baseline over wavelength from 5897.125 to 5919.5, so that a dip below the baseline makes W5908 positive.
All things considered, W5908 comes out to -2.9 angstrom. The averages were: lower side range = 96.9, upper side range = 119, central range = 118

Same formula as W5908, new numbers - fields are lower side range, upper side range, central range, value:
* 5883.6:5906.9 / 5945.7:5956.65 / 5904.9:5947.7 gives -5.0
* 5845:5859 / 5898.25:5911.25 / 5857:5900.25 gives 4.5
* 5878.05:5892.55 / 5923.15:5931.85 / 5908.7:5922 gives -0.2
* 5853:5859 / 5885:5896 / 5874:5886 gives -1.5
